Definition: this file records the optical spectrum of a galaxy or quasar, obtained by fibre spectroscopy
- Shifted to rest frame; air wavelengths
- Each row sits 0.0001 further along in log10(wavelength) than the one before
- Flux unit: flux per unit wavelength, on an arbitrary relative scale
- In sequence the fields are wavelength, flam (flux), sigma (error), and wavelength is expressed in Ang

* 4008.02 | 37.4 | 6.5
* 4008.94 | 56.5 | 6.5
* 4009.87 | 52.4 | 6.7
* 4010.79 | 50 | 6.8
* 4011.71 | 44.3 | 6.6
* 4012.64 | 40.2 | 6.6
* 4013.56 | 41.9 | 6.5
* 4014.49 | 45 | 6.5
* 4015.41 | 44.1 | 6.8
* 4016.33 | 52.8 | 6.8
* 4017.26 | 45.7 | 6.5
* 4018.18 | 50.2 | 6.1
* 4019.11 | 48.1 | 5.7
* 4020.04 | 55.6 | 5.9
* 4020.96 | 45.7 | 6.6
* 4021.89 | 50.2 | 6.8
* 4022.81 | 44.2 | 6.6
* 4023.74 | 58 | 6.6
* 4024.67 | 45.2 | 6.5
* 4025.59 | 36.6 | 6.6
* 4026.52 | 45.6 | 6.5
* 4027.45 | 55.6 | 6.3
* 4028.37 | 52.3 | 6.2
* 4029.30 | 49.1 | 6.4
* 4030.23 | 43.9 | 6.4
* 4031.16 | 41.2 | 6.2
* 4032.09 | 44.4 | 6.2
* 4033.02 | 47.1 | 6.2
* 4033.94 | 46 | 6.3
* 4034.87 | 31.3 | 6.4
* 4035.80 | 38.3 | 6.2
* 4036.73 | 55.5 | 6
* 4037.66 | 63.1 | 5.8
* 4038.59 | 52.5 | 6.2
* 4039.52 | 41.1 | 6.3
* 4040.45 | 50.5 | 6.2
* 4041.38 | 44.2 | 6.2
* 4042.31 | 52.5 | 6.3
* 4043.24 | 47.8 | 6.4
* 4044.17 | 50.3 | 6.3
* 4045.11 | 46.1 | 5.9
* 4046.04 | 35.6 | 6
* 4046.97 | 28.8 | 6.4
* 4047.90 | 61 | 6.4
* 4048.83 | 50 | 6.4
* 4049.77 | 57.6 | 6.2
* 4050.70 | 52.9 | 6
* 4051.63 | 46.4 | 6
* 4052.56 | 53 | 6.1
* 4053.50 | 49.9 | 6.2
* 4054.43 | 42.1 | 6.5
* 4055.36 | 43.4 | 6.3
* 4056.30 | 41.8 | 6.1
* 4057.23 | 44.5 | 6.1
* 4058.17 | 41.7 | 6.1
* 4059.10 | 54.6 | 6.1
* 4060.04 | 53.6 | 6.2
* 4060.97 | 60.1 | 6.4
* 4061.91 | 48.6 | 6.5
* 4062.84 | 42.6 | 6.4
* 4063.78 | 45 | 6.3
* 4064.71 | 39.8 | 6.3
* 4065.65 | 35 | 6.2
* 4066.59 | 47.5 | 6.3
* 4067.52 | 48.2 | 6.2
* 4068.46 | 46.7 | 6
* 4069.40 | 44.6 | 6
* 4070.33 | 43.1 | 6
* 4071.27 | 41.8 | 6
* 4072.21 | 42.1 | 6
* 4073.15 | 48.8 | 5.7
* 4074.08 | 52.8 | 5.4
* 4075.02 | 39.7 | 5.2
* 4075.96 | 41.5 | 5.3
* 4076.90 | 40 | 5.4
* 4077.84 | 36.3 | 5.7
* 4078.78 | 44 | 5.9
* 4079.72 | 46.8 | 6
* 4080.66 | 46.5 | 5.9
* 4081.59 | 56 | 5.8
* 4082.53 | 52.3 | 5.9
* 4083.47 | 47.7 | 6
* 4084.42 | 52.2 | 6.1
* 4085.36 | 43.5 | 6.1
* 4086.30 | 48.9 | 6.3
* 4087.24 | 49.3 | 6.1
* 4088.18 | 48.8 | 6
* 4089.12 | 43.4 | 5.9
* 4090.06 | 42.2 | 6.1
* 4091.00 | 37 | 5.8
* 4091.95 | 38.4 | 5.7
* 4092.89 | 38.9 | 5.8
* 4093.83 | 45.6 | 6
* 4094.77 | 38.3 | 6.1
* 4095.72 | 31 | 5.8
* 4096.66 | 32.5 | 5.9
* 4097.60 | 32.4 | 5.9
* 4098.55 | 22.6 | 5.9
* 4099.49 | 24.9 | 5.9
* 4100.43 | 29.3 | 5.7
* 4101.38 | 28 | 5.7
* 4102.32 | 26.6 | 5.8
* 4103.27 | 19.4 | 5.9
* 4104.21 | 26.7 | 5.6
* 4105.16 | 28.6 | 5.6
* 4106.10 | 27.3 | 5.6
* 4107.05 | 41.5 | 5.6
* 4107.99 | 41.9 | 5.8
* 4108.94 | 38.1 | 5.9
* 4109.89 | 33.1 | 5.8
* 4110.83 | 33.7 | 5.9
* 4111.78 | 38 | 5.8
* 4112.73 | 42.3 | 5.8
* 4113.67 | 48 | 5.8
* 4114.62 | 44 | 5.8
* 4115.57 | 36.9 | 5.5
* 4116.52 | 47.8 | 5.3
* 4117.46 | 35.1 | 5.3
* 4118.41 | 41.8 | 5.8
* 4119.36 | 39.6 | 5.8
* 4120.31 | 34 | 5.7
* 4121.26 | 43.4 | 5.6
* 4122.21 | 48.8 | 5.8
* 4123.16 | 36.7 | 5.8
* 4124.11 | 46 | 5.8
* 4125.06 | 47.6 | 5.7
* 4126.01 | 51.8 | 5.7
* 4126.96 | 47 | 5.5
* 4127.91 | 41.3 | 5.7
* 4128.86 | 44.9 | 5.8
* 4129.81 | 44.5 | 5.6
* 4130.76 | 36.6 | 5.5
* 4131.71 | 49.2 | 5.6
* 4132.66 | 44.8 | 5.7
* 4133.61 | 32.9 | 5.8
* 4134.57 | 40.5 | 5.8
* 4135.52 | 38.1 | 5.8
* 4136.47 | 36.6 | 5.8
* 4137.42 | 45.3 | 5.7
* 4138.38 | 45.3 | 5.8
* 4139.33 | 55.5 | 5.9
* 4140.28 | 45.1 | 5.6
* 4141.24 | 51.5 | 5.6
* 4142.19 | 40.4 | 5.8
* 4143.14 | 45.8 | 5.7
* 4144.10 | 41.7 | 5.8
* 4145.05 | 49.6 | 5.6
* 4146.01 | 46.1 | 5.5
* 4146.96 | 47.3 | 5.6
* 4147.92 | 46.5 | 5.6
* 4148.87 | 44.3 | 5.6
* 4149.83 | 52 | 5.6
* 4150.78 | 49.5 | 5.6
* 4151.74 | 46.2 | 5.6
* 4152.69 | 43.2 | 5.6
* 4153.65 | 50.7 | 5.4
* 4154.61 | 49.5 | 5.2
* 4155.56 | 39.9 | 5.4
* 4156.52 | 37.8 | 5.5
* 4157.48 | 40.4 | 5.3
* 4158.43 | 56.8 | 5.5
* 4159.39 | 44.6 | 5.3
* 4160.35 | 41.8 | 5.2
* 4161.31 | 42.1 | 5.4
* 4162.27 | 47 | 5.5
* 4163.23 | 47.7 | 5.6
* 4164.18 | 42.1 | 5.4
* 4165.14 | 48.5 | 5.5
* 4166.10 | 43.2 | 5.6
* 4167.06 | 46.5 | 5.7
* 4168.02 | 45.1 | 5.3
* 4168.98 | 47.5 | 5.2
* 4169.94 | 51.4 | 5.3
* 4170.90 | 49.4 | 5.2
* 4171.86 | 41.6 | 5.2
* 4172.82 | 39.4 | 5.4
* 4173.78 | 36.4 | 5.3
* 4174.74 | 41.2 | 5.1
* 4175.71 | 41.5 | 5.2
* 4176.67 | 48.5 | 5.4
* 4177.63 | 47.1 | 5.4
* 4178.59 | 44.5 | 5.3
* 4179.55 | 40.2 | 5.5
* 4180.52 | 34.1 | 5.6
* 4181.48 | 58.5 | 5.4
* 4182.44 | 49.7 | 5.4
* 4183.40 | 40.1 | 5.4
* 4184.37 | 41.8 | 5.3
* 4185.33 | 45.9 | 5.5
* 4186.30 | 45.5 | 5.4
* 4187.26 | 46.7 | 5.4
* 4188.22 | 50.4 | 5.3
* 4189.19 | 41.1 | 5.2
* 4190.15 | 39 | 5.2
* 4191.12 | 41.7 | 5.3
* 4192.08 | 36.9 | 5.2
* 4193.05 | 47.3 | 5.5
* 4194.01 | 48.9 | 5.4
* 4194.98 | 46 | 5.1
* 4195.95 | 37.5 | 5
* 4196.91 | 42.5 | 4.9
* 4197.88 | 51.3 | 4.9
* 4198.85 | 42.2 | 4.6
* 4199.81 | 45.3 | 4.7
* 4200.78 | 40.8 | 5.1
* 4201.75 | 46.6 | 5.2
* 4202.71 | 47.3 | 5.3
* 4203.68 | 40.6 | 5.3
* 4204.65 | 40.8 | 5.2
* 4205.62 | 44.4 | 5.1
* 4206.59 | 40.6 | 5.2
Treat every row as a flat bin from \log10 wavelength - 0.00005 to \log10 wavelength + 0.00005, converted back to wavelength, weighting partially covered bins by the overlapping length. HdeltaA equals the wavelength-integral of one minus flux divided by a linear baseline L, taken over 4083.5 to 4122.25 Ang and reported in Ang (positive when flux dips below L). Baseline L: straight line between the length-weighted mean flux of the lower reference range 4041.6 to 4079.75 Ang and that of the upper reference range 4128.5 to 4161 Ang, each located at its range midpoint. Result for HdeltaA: 6.65 Ang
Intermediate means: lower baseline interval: 46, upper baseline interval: 44.8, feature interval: 37.6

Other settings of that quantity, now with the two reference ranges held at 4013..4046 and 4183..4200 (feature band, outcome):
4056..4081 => 0.7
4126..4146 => 0.4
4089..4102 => 3.3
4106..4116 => 1.4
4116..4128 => 0.6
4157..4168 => -0.2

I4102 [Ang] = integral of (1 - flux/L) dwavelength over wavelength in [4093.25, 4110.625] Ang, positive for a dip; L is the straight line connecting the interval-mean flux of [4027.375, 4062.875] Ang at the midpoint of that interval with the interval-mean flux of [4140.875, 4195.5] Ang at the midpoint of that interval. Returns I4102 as 5.6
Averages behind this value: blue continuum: 47.7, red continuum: 45.1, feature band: 31.6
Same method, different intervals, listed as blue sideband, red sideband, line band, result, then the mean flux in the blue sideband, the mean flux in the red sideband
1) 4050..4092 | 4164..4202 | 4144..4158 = -0.3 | 46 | 44.3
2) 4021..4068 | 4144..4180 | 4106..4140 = 3.0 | 47.1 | 45.3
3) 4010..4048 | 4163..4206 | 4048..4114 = 5.6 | 46.8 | 44.3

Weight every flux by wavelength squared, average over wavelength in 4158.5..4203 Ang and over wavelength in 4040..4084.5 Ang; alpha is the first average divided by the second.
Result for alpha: 1.01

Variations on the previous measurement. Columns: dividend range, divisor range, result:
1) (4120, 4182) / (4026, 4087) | 1.00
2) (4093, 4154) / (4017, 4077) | 0.90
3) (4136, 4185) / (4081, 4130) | 1.17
